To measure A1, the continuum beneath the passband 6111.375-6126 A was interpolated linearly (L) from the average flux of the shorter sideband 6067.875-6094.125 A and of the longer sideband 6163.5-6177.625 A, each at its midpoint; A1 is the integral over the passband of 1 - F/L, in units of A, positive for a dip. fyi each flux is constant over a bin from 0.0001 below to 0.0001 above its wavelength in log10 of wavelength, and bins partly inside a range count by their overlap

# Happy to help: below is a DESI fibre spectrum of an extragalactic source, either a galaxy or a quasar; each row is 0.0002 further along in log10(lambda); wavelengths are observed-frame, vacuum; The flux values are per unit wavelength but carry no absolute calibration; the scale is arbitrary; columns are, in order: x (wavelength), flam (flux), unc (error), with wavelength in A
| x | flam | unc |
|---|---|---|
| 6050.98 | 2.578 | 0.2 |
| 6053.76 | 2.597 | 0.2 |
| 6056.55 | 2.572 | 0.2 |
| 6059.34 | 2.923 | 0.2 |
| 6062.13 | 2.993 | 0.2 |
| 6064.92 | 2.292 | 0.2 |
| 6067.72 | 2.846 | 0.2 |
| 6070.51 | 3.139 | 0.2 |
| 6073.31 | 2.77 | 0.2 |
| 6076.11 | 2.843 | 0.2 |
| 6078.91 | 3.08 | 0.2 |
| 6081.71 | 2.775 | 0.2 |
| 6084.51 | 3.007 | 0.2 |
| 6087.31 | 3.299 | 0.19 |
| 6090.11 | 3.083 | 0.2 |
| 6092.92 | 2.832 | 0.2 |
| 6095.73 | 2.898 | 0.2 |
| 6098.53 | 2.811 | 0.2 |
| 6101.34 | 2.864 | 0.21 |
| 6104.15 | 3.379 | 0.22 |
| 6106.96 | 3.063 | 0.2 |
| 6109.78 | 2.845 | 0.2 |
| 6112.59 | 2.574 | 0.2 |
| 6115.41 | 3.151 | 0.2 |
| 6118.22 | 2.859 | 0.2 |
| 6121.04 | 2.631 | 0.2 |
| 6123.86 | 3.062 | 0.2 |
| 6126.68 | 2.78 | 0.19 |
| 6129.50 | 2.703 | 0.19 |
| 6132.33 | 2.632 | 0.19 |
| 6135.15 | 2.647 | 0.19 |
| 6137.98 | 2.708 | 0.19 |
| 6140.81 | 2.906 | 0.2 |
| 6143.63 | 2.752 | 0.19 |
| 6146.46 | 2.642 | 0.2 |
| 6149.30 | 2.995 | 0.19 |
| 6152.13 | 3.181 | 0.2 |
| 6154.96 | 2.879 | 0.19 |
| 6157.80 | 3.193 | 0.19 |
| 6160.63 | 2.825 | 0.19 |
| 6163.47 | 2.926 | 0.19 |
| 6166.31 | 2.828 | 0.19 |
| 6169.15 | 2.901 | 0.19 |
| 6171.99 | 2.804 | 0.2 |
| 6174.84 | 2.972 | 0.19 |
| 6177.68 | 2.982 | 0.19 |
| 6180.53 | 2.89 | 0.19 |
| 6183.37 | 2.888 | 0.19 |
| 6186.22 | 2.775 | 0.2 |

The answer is 0.4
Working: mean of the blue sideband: 2.98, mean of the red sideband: 2.89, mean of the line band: 2.86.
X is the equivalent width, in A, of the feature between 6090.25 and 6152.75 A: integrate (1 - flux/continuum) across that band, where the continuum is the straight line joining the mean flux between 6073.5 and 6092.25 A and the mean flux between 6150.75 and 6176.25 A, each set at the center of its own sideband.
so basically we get 2.30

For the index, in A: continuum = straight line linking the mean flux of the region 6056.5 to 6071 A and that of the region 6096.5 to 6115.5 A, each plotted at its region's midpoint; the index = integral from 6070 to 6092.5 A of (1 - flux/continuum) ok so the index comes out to -1.04 A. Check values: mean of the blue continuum 2.79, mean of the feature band 2.99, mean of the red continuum 2.94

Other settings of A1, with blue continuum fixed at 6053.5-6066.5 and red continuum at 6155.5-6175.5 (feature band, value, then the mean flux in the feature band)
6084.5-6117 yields -2.45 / 2.98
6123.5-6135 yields 0.33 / 2.75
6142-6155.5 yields -0.05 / 2.89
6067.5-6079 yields -0.91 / 2.93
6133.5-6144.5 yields 0.41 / 2.75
